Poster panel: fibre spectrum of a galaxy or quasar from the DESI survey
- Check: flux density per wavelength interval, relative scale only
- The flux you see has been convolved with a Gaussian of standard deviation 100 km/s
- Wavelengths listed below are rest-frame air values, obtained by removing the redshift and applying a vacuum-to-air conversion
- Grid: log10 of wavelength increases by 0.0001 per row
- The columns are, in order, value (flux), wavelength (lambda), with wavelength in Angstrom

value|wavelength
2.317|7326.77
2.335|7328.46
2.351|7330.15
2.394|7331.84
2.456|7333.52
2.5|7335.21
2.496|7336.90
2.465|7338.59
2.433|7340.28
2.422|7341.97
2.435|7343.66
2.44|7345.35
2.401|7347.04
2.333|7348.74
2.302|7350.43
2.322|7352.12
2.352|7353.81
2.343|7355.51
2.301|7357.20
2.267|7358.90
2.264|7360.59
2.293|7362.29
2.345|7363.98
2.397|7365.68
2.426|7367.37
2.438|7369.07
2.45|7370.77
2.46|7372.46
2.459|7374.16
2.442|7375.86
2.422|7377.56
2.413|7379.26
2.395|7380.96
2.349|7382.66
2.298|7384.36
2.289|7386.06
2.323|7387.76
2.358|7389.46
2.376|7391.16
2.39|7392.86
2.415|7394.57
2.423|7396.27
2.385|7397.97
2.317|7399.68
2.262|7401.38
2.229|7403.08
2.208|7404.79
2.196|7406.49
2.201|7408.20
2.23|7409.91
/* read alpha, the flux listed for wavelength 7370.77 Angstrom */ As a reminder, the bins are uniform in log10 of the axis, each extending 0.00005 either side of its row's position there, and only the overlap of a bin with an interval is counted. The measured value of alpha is 2.45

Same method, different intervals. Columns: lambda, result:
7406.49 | 2.196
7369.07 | 2.438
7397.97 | 2.385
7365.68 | 2.397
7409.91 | 2.23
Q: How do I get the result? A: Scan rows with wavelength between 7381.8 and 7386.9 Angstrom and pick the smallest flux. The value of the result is 2.289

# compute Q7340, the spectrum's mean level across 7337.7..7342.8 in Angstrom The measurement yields 2.44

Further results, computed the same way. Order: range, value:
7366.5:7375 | 2.45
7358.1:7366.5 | 2.31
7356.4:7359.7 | 2.28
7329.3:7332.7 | 2.38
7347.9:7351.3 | 2.32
